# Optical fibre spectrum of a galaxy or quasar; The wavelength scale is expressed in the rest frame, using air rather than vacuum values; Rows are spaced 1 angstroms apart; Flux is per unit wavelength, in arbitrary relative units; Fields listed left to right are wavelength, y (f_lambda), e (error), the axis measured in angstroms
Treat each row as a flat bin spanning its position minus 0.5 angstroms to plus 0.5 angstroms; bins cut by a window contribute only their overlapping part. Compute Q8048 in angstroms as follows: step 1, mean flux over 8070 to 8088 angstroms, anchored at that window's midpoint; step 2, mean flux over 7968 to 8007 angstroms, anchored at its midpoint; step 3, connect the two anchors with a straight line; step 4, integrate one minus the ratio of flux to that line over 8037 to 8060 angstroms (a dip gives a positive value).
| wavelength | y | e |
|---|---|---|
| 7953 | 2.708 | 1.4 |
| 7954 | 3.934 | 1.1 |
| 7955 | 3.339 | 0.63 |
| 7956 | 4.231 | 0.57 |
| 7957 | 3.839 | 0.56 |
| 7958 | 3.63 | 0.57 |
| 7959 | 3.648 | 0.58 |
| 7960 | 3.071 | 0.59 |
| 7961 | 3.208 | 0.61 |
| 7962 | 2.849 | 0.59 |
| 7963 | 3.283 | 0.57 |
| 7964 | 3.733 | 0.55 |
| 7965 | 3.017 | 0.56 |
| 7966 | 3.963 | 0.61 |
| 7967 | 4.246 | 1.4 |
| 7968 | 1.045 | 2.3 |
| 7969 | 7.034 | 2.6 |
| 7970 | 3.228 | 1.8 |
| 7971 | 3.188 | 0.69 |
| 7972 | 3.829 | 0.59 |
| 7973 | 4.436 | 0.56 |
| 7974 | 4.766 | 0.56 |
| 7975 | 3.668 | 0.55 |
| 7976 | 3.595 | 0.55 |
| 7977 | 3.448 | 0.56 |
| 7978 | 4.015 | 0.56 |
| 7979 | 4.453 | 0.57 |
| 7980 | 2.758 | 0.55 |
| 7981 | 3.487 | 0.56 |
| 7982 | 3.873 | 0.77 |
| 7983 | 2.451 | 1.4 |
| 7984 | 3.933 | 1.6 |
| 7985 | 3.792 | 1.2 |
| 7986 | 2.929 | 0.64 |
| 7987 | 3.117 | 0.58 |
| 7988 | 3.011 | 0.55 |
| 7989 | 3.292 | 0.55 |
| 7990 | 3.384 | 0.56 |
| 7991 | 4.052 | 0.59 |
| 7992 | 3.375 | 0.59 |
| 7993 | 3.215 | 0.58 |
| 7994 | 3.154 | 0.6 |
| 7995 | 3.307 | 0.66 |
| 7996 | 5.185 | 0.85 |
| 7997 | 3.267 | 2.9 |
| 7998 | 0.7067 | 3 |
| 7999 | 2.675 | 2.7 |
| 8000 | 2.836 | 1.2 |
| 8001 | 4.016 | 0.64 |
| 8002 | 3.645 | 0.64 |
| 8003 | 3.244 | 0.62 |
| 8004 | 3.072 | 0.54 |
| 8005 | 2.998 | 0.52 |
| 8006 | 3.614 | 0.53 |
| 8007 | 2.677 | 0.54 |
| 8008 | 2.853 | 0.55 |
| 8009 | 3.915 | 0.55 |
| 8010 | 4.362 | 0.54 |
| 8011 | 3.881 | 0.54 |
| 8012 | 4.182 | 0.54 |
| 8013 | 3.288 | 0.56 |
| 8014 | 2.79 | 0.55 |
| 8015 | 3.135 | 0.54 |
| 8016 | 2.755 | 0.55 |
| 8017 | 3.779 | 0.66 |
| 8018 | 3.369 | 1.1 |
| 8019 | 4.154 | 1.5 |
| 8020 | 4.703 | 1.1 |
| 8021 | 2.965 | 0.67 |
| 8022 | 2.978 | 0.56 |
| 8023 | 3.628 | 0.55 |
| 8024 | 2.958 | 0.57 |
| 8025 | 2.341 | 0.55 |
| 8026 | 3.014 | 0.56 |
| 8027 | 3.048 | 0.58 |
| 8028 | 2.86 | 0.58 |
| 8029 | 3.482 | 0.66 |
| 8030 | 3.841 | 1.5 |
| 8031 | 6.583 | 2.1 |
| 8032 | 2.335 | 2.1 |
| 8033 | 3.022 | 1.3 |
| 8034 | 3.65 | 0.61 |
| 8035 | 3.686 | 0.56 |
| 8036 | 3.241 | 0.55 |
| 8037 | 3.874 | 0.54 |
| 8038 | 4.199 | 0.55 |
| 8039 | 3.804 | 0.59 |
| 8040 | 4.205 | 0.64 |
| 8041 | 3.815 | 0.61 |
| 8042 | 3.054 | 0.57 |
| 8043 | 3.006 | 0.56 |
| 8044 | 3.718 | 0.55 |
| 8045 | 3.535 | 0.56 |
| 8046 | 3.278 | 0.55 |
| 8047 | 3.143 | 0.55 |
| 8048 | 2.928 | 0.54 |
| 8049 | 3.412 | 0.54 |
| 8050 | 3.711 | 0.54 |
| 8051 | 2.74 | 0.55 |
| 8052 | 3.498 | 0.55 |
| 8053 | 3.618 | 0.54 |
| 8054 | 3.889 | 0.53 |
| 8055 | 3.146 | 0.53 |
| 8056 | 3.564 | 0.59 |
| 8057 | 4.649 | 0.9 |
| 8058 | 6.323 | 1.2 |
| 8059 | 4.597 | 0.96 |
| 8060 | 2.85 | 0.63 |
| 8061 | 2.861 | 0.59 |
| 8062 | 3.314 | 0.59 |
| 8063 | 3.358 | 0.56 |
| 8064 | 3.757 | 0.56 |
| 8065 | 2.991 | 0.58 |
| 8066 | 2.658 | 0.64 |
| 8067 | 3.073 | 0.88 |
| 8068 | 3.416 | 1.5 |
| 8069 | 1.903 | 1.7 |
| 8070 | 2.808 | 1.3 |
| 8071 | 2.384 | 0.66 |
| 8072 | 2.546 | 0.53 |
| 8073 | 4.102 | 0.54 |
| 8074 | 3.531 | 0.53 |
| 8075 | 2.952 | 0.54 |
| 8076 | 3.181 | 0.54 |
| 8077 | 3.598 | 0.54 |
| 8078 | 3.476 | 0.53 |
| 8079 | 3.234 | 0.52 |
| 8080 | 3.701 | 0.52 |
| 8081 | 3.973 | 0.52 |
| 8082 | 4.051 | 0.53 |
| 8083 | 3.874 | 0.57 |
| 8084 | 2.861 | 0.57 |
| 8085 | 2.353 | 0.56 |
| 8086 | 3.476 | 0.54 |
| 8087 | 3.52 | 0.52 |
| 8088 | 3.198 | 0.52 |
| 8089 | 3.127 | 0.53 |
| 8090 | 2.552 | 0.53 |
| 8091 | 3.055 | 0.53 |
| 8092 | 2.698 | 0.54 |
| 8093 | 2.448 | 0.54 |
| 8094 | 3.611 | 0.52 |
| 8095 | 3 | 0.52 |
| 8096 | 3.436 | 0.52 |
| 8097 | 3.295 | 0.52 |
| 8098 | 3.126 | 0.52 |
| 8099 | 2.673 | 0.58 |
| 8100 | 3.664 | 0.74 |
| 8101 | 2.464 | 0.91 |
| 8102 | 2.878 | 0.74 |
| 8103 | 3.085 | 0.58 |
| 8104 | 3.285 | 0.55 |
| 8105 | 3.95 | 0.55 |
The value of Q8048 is -2.2 angstroms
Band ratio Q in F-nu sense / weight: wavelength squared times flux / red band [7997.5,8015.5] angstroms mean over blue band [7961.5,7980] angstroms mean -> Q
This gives 0.9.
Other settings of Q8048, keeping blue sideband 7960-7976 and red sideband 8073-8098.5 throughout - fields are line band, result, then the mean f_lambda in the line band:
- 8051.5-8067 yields -1.3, 3.65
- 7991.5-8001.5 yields 1.1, 3.17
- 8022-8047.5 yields -0.3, 3.48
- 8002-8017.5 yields 0.7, 3.38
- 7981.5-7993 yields 0.7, 3.38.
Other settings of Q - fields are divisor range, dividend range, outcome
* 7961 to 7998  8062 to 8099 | 0.92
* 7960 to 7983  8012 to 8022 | 0.96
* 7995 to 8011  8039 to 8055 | 1.06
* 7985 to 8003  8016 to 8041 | 1.10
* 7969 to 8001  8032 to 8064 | 1.04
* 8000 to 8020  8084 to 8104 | 0.89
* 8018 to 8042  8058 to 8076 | 0.91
